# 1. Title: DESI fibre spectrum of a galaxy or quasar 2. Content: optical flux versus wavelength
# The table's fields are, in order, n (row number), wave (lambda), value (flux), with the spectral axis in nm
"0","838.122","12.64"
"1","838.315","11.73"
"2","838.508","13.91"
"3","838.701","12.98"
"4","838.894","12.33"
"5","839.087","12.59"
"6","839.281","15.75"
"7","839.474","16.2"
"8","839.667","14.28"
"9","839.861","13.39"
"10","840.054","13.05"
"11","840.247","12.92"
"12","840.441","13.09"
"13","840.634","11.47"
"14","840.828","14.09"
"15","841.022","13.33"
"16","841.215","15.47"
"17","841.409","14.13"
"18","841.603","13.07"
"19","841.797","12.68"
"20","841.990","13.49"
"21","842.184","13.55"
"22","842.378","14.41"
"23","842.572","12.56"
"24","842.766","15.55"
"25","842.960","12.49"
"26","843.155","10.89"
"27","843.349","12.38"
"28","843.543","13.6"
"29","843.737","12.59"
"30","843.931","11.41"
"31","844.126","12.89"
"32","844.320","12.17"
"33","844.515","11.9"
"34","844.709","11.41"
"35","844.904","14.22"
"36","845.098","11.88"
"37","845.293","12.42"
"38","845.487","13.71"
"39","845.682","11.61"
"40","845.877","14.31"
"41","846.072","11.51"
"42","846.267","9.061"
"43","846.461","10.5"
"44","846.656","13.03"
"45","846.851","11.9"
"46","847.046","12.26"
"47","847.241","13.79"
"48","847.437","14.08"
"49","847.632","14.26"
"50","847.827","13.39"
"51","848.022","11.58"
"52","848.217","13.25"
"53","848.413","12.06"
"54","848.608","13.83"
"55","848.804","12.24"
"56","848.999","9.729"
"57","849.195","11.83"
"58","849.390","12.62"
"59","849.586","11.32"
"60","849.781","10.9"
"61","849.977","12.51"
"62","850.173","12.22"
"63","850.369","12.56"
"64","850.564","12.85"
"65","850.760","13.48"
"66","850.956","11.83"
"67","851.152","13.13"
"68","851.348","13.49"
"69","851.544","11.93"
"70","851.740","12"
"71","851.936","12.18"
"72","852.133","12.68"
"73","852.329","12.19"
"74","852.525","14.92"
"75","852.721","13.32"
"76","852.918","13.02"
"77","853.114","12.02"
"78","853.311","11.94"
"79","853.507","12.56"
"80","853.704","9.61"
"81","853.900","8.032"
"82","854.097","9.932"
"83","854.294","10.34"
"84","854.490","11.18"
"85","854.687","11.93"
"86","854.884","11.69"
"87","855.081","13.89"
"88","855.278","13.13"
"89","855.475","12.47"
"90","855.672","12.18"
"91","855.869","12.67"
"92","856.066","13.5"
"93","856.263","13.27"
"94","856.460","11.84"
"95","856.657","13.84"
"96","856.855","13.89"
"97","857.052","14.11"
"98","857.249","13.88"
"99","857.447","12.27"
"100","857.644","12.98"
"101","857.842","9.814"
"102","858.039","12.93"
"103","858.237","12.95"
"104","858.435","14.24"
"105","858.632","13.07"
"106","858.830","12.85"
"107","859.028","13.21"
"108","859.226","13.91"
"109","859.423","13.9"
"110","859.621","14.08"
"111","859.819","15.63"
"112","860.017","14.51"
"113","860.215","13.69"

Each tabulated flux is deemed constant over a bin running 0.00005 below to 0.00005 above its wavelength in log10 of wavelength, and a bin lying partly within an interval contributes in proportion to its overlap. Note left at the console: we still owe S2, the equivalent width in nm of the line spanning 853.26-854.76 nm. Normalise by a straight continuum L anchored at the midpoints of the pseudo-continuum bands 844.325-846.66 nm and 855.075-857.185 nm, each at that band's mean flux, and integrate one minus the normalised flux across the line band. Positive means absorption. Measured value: 0.27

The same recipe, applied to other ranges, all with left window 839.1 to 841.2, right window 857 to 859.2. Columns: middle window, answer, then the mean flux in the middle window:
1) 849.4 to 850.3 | 0.10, 11.8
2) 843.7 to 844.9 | 0.12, 12.2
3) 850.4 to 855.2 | 0.40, 12.1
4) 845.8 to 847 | 0.16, 11.7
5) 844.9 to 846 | 0.05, 12.9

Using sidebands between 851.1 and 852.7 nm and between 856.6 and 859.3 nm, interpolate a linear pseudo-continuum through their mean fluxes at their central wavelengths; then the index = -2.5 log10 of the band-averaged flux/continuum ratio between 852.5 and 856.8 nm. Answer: 0.07 mag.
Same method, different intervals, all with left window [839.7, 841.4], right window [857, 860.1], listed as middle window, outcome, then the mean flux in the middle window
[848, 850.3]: 0.118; 12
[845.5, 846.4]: 0.142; 11.8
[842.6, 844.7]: 0.074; 12.5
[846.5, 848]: 0.029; 13.1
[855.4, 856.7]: 0.049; 12.8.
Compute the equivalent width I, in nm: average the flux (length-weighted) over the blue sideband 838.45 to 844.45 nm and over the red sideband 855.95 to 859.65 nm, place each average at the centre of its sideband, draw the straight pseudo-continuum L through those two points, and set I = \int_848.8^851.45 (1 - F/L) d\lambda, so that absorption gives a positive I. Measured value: 0.21 nm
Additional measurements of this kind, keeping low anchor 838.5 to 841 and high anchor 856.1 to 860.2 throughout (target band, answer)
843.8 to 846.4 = 0.252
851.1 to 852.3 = 0.080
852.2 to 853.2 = 0.024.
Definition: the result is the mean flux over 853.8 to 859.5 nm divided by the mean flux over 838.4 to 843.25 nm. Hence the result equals 0.93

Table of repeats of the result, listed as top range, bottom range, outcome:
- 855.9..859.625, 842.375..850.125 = 1.06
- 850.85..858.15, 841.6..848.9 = 0.97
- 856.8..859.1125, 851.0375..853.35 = 1.02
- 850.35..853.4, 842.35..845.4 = 1.01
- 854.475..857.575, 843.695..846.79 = 1.06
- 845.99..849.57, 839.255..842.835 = 0.89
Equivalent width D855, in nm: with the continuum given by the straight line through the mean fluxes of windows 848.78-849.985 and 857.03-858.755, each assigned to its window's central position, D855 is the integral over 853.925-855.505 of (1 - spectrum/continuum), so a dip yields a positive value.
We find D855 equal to 0.09 nm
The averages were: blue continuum 11.5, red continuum 12.9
